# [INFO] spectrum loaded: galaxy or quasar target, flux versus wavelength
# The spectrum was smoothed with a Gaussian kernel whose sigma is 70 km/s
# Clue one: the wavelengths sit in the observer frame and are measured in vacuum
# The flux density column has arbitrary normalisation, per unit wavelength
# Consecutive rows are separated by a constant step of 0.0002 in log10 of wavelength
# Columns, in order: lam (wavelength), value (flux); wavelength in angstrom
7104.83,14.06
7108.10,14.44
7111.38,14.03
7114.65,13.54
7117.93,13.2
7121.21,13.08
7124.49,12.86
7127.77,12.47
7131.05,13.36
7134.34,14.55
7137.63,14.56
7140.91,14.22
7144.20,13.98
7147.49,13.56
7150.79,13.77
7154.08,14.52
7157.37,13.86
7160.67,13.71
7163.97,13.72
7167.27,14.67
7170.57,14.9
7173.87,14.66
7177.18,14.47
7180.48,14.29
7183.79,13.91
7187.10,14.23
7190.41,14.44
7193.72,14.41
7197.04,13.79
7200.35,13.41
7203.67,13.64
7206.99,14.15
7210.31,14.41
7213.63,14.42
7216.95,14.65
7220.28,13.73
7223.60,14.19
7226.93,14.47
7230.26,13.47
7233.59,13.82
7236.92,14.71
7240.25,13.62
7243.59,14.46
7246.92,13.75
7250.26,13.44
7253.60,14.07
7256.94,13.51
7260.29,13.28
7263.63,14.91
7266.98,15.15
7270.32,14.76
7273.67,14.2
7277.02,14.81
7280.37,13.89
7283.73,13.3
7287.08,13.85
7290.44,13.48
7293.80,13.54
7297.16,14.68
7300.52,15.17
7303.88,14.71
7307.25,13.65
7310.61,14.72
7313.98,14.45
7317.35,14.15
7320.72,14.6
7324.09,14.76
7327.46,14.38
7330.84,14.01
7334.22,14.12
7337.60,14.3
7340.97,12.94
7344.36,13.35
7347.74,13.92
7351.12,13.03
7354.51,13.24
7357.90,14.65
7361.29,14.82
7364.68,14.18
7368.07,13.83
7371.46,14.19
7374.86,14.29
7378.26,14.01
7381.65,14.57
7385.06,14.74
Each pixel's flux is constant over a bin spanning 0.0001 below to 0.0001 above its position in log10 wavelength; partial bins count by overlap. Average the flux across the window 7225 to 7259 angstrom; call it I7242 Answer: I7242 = 13.9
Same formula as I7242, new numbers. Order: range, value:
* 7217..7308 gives 14.1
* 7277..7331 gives 14.2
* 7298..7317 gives 14.5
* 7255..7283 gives 14.3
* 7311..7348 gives 14.1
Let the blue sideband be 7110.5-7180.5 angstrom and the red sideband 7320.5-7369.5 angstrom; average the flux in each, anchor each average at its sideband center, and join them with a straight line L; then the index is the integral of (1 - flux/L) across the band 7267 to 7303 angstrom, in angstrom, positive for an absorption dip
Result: -0.7 angstrom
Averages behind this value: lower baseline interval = 13.9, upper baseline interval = 14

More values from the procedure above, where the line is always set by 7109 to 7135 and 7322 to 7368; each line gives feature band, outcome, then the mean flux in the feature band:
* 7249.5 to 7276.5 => -0.9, 14.2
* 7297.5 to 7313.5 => -0.8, 14.6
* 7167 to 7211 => -2.2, 14.2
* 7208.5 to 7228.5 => -1.0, 14.3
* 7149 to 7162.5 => -0.5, 14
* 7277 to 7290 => 0.0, 13.8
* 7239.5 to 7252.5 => -0.1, 13.8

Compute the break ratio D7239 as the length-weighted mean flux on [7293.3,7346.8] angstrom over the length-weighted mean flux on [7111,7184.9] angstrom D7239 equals 1.0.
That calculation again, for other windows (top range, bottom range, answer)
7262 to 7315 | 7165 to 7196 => 0.99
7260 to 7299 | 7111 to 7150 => 1.04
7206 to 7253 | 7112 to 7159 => 1.03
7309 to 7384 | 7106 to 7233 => 1.01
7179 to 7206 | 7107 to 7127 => 1.04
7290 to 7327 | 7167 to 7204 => 1.01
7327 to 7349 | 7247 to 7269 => 0.98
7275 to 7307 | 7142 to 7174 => 1.00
